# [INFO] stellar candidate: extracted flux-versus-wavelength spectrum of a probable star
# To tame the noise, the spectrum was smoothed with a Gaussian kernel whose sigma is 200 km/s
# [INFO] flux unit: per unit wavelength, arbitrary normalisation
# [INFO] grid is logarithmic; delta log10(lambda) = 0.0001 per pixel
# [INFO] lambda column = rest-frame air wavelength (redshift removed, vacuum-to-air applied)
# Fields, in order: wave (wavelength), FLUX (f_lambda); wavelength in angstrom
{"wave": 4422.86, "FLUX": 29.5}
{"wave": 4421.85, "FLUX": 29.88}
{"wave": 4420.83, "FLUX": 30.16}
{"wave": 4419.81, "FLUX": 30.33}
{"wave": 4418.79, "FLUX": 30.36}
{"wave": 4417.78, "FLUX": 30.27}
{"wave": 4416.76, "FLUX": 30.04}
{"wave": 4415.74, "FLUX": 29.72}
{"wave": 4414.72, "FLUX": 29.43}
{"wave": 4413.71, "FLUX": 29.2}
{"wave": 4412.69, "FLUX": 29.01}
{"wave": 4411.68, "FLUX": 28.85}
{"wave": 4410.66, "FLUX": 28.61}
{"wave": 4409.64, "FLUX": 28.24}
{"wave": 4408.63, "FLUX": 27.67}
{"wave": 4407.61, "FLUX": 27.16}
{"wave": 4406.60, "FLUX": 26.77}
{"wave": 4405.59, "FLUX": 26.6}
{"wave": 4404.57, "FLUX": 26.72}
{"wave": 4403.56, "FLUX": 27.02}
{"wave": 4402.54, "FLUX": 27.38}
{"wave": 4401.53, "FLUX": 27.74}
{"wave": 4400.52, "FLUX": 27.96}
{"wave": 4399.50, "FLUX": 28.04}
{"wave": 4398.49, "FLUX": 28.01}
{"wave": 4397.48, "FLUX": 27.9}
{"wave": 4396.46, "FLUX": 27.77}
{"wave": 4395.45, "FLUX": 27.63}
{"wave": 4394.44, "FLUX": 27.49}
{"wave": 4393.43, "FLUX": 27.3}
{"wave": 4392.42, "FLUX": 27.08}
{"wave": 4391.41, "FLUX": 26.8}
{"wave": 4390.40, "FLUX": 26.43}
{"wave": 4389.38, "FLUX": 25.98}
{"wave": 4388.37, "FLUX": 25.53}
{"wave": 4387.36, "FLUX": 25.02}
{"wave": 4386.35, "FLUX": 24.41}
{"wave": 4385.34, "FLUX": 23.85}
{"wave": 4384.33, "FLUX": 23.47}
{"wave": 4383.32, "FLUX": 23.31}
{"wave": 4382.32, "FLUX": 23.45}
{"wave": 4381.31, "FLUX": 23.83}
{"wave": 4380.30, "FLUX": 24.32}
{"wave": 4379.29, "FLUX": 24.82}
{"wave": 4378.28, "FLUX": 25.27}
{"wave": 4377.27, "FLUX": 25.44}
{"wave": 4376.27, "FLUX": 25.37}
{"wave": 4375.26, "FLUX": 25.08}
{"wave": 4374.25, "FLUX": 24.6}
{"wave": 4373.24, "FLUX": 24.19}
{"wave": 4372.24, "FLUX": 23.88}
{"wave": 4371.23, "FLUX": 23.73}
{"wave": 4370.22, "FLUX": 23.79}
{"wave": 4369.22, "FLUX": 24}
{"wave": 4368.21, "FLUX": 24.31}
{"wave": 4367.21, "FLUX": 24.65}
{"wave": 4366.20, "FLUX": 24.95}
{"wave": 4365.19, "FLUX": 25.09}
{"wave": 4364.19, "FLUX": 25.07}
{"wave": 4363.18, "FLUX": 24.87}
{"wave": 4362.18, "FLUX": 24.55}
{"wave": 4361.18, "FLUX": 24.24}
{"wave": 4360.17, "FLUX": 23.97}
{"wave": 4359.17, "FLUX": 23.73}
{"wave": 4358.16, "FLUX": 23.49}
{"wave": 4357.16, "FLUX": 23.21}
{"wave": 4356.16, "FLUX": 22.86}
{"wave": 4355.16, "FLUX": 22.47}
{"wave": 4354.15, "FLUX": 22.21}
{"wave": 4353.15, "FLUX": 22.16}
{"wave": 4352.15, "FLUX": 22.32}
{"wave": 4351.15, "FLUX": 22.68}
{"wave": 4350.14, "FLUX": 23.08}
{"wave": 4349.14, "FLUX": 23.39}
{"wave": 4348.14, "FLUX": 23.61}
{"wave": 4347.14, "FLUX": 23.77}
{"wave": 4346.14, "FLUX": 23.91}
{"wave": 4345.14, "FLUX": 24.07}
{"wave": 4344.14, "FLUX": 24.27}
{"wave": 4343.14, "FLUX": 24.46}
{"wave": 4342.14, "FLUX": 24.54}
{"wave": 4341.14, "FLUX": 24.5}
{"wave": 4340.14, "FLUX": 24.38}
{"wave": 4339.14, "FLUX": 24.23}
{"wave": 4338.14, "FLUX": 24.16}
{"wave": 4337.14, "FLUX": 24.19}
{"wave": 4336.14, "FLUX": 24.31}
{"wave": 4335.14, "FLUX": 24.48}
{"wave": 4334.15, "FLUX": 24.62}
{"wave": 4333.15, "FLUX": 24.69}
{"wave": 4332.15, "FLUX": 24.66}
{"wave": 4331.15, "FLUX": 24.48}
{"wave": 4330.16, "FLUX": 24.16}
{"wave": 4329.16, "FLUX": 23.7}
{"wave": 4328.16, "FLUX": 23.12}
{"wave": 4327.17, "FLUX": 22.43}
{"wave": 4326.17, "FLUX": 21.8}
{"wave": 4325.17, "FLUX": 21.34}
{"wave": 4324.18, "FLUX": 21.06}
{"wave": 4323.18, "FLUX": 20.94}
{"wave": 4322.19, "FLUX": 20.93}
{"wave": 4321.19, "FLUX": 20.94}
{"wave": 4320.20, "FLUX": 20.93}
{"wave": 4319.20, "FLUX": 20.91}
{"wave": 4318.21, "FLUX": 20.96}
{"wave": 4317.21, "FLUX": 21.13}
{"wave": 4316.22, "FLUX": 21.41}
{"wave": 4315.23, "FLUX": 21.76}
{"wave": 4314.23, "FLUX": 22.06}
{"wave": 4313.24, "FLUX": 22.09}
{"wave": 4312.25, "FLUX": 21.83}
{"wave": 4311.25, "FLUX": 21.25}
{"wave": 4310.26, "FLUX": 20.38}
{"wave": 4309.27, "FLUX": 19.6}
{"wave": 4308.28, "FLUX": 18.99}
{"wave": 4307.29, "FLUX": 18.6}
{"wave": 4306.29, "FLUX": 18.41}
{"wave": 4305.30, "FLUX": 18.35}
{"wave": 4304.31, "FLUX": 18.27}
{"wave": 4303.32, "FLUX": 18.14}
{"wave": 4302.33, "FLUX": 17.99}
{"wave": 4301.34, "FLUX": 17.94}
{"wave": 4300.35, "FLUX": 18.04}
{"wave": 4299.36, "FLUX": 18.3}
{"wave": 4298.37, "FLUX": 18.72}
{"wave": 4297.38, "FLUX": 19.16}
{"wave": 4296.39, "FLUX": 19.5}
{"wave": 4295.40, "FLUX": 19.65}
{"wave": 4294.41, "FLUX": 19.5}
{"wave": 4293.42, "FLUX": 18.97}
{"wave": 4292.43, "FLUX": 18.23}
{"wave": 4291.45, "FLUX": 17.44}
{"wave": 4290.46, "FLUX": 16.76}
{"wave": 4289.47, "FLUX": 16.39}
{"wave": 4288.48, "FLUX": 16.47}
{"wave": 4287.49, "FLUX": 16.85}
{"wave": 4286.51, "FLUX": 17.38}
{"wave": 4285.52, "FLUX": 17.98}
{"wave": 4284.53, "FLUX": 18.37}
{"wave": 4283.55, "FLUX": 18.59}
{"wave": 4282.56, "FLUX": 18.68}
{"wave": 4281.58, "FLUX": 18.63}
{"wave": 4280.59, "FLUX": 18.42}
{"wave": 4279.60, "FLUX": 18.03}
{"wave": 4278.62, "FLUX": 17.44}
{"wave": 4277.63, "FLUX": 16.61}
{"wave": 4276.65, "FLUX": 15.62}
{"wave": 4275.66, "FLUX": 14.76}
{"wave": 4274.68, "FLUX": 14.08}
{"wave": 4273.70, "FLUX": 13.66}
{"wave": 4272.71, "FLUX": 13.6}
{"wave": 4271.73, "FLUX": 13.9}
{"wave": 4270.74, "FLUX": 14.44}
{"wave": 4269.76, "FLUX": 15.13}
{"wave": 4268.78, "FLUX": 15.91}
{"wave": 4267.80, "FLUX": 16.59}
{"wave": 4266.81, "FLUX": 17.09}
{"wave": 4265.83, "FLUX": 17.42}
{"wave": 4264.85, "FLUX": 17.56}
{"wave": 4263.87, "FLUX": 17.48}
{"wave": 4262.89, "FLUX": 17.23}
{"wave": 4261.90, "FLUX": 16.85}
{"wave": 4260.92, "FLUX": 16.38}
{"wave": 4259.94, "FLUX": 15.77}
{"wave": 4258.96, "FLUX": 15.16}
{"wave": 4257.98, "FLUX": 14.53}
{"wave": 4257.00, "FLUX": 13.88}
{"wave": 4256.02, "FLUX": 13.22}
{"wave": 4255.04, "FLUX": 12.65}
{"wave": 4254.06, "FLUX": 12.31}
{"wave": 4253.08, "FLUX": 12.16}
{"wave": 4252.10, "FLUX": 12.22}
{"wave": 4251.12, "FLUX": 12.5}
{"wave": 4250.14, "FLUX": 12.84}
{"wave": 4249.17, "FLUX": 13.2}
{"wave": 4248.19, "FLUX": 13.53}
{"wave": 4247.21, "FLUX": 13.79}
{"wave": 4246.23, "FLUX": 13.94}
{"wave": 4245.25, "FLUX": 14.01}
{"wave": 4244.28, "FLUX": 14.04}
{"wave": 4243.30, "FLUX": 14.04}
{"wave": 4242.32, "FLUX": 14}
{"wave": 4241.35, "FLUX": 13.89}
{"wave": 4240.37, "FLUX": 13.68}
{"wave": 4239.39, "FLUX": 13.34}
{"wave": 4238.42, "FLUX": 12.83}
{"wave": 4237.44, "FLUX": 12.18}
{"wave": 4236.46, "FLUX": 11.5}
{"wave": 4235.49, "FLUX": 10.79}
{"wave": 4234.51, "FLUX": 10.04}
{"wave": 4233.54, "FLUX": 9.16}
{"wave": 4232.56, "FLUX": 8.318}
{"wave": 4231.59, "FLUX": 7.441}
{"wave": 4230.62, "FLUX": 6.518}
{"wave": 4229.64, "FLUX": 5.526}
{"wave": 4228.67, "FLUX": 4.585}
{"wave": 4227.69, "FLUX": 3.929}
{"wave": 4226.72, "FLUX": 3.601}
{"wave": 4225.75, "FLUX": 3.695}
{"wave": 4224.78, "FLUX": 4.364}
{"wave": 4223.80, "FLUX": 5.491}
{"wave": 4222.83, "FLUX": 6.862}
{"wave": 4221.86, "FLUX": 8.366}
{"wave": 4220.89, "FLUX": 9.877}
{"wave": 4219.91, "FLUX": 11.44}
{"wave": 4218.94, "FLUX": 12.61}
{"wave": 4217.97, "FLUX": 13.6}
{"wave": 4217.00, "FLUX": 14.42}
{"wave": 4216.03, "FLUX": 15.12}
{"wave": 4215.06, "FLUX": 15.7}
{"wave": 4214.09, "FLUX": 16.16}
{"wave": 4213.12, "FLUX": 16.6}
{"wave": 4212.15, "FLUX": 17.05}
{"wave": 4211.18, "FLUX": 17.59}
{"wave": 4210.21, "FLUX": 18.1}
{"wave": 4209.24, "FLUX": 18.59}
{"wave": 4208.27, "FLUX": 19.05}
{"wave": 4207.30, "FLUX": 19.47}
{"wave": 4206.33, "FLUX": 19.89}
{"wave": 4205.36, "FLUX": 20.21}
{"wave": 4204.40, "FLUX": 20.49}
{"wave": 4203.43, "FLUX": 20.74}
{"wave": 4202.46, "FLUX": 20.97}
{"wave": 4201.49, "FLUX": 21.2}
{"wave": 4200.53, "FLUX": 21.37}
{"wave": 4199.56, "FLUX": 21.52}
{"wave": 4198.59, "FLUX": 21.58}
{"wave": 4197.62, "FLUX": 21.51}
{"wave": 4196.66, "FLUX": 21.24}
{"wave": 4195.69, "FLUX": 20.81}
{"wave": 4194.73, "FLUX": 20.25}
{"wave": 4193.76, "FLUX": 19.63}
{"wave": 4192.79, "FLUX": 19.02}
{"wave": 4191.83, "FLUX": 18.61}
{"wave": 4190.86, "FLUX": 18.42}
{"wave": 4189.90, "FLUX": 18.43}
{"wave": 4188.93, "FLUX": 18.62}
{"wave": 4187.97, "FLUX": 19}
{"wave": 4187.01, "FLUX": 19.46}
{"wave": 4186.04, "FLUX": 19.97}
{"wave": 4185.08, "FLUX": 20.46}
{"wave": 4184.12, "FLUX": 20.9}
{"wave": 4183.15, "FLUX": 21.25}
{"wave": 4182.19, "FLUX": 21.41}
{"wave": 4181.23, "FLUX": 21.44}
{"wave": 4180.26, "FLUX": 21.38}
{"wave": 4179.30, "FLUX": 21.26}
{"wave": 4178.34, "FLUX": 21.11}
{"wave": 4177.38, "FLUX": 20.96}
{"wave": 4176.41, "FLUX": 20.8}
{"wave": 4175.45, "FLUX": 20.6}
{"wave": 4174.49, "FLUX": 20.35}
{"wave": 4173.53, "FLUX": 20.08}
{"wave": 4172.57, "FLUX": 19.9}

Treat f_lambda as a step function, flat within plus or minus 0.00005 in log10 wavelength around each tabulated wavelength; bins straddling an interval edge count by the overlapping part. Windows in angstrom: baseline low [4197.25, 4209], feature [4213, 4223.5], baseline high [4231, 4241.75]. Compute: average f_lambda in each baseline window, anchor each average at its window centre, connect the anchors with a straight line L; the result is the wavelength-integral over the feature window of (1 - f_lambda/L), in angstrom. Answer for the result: 2.5 angstrom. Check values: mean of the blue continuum 20.6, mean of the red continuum 11.1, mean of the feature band 12.5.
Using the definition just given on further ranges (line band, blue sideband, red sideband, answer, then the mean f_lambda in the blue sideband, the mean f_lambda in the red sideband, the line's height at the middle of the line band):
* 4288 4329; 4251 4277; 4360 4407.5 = -2.0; 14.9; 25.6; 18.9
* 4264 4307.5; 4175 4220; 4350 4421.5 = 9.8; 19.2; 25.9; 22.3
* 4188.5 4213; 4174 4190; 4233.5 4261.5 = -1.8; 20.5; 13.2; 18.4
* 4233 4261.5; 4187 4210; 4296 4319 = 9.6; 20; 19.7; 19.9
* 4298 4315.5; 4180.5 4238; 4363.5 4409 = 1.3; 15.4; 25.7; 21.1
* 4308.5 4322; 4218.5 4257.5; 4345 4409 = -1.8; 10.6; 25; 18.6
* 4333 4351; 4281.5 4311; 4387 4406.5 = -1.4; 18.4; 27.1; 22.3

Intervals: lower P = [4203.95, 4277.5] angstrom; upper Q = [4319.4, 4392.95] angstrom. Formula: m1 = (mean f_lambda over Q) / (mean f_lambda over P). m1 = 1.80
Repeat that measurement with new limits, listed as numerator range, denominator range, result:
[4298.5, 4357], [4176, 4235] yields 1.38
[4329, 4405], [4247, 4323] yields 1.43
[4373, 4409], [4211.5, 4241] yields 2.55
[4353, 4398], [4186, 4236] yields 1.66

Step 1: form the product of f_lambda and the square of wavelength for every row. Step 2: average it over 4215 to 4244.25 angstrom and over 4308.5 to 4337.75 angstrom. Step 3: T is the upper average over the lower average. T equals 2.4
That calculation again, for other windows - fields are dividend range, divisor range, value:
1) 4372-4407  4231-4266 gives 2.07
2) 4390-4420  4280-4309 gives 1.62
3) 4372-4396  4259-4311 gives 1.52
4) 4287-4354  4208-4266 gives 1.77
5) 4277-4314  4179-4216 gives 0.99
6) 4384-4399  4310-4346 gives 1.19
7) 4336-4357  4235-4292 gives 1.62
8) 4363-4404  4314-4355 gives 1.14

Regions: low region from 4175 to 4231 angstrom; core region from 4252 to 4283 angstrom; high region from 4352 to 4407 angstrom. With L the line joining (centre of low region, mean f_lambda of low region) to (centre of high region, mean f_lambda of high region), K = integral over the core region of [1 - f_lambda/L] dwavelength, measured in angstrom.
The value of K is 6.53 angstrom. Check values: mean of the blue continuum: 16.6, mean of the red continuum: 25.2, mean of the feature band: 15.6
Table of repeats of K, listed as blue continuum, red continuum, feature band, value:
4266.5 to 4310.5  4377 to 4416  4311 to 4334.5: -2.1 angstrom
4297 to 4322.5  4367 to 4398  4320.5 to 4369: -2.5 angstrom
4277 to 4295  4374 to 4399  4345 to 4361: -0.1 angstrom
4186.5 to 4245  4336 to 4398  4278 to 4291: 1.0 angstrom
